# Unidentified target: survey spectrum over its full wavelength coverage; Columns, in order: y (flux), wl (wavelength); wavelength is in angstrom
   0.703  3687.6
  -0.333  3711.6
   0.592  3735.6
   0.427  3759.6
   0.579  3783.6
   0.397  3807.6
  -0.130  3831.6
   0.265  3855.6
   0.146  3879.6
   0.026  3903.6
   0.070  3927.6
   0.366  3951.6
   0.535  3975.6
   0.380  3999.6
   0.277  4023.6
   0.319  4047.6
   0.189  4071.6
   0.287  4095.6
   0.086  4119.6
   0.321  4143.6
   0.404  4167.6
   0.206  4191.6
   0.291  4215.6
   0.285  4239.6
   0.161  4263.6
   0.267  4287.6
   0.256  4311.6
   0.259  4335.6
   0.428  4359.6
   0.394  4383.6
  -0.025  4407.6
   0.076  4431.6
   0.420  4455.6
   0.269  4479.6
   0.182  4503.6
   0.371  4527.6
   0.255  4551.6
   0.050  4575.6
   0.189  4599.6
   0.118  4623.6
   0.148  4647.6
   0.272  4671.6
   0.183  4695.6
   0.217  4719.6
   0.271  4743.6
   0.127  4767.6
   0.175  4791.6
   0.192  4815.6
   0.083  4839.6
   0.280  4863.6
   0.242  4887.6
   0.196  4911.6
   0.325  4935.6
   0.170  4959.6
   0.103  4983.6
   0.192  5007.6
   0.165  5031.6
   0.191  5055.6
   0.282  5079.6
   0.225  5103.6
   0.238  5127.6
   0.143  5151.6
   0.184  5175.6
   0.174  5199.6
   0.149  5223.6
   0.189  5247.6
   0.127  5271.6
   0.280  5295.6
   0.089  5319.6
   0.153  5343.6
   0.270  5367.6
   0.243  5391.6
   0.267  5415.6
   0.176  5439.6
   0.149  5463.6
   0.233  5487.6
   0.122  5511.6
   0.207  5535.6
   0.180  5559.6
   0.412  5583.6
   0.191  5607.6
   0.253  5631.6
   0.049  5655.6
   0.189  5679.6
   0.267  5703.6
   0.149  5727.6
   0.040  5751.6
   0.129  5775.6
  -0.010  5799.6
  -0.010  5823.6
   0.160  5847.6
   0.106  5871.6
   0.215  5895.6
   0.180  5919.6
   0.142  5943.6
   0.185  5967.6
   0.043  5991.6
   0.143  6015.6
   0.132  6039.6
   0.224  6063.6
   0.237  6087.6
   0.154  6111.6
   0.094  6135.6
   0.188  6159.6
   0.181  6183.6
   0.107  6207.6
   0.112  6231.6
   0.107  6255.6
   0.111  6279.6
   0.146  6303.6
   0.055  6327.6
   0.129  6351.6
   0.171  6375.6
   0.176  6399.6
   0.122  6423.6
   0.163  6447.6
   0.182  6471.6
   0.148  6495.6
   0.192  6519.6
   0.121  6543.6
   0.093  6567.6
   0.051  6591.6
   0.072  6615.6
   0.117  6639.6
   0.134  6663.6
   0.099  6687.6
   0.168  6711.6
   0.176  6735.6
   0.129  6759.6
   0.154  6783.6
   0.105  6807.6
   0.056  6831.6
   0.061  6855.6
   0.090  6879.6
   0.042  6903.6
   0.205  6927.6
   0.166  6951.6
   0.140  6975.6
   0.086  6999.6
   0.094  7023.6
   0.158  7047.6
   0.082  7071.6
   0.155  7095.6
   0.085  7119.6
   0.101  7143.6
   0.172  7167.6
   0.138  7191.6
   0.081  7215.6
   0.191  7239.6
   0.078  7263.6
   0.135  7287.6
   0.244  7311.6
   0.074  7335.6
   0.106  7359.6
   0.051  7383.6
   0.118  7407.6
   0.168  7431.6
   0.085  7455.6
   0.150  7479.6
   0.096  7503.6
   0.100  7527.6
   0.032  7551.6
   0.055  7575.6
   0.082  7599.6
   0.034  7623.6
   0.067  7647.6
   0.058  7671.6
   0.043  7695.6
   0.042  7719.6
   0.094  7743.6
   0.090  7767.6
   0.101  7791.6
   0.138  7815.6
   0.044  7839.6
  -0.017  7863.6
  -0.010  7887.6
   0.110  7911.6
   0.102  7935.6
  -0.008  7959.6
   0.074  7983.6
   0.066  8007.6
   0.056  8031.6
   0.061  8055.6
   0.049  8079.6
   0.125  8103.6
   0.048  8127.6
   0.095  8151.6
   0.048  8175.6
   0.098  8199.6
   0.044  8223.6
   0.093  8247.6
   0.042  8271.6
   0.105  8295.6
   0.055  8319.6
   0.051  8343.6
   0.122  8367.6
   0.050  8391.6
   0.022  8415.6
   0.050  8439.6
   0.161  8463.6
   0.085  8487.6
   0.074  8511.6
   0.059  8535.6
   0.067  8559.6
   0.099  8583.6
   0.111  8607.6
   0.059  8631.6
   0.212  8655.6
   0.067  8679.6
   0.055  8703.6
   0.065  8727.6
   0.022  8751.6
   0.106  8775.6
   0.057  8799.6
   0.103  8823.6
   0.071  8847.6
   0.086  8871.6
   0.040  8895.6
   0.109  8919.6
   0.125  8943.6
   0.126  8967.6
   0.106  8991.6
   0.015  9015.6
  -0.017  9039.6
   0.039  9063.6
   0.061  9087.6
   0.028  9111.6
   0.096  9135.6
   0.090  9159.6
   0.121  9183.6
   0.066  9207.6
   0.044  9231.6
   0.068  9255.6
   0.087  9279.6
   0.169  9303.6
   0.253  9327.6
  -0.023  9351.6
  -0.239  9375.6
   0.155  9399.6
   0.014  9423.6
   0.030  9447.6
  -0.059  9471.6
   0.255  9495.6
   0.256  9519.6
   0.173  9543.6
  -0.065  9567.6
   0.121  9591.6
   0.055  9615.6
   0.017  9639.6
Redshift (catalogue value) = 1.555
